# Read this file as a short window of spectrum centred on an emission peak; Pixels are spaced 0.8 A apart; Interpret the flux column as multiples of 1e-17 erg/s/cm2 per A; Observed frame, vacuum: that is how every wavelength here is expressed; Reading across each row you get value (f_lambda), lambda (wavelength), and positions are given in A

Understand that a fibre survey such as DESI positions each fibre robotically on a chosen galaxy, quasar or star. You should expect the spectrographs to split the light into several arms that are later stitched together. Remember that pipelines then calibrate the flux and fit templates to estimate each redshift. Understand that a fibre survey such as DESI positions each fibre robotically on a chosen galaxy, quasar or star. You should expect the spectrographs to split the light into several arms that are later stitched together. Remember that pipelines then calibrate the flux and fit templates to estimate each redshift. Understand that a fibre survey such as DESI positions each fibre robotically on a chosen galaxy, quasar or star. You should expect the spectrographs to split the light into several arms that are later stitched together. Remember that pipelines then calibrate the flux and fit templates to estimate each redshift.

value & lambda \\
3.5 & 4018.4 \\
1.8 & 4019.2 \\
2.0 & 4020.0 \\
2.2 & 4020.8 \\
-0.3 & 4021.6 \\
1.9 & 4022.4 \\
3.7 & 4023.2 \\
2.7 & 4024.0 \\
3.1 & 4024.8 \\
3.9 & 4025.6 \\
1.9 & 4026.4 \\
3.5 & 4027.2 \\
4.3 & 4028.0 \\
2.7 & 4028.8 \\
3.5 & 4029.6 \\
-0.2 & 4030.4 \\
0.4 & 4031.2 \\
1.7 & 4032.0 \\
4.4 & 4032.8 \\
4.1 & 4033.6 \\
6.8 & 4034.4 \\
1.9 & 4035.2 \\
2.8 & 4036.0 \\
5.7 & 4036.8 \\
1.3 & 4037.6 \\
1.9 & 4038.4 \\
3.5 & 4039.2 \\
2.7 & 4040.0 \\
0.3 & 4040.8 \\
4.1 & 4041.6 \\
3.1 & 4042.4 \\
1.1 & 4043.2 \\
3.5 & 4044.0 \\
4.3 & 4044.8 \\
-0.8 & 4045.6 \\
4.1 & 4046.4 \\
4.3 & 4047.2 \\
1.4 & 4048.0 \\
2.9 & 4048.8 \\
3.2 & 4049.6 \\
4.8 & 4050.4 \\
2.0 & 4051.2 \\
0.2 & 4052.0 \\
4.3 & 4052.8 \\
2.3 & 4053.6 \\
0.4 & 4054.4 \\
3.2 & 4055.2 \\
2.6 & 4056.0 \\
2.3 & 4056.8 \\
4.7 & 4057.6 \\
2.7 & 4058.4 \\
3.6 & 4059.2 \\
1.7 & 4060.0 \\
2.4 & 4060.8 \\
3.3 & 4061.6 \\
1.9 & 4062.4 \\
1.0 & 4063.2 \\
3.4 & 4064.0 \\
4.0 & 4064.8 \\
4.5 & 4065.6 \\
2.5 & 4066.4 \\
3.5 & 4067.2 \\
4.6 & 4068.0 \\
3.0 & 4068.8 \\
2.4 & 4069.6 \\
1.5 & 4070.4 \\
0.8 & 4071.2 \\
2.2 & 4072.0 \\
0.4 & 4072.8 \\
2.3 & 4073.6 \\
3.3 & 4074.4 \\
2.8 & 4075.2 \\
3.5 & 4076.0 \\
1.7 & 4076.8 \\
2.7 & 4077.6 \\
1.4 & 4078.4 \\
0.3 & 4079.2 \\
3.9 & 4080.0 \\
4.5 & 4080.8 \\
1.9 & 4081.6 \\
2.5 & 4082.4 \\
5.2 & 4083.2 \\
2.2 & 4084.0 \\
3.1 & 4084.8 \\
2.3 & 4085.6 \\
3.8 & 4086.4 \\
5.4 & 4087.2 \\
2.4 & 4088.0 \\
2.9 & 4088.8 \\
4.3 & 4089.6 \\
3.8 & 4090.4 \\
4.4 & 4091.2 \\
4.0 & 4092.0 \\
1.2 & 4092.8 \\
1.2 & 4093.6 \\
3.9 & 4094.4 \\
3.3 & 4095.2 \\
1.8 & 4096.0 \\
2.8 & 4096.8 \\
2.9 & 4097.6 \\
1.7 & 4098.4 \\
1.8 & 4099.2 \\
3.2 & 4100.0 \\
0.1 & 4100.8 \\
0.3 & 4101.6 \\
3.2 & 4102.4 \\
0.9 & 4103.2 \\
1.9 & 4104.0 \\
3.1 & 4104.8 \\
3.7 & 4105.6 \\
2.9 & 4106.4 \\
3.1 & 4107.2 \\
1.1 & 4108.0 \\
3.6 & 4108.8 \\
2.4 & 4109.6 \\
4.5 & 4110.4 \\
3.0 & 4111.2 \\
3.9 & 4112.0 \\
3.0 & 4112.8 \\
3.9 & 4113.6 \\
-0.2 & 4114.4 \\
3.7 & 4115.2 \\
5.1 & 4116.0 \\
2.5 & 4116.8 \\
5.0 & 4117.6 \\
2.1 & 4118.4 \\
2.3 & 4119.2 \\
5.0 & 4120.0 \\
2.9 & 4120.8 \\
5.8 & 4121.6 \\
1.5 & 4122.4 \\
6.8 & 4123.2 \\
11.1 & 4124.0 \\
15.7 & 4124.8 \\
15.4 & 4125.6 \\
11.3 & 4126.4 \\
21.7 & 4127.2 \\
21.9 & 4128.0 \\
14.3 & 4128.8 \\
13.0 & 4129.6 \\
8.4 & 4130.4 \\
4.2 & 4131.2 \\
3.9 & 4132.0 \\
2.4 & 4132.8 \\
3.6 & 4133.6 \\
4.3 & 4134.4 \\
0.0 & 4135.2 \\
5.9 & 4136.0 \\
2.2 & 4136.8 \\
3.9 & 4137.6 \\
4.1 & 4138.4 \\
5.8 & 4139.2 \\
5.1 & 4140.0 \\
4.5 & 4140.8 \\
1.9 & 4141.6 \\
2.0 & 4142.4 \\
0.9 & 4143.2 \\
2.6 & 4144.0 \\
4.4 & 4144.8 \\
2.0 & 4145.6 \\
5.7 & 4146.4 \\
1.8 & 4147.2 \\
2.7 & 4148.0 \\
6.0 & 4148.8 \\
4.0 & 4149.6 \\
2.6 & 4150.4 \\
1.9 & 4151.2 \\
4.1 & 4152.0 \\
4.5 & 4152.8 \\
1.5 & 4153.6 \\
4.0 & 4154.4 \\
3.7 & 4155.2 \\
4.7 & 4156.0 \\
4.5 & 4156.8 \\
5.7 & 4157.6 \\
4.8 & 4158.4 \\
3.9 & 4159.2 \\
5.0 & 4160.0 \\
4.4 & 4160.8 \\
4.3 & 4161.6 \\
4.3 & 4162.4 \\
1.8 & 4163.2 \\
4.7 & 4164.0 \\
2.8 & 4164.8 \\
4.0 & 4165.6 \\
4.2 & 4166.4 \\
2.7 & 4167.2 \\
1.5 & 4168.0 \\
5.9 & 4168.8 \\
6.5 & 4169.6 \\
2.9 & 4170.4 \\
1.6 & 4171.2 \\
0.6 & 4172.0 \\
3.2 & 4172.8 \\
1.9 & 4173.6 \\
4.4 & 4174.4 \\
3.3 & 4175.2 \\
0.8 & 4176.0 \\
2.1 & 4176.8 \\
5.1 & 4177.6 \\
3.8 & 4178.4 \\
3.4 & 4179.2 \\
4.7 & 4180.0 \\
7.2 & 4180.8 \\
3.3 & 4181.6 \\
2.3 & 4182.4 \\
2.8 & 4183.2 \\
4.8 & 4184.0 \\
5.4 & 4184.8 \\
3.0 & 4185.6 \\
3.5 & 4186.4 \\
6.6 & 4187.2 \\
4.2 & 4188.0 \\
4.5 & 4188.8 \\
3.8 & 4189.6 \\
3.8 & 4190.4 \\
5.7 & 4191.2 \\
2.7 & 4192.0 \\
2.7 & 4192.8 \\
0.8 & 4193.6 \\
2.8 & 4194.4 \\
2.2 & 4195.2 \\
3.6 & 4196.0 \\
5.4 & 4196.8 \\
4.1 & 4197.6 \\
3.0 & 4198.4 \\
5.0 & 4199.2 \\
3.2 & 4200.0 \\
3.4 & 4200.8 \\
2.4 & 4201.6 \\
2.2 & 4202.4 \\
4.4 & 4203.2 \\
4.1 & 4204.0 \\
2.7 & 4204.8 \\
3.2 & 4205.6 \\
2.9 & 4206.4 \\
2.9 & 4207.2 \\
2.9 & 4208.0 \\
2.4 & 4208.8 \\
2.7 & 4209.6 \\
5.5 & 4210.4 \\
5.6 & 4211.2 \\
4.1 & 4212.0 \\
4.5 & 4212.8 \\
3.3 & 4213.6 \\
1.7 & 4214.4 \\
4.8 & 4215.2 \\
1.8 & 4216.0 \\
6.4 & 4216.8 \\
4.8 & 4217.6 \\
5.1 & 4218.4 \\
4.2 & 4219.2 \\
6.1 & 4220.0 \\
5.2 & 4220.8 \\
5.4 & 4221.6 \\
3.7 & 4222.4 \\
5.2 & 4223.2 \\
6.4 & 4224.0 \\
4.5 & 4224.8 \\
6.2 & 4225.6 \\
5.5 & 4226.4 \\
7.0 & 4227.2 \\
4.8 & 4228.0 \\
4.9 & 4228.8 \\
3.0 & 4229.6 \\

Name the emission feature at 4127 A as [O II] 3727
